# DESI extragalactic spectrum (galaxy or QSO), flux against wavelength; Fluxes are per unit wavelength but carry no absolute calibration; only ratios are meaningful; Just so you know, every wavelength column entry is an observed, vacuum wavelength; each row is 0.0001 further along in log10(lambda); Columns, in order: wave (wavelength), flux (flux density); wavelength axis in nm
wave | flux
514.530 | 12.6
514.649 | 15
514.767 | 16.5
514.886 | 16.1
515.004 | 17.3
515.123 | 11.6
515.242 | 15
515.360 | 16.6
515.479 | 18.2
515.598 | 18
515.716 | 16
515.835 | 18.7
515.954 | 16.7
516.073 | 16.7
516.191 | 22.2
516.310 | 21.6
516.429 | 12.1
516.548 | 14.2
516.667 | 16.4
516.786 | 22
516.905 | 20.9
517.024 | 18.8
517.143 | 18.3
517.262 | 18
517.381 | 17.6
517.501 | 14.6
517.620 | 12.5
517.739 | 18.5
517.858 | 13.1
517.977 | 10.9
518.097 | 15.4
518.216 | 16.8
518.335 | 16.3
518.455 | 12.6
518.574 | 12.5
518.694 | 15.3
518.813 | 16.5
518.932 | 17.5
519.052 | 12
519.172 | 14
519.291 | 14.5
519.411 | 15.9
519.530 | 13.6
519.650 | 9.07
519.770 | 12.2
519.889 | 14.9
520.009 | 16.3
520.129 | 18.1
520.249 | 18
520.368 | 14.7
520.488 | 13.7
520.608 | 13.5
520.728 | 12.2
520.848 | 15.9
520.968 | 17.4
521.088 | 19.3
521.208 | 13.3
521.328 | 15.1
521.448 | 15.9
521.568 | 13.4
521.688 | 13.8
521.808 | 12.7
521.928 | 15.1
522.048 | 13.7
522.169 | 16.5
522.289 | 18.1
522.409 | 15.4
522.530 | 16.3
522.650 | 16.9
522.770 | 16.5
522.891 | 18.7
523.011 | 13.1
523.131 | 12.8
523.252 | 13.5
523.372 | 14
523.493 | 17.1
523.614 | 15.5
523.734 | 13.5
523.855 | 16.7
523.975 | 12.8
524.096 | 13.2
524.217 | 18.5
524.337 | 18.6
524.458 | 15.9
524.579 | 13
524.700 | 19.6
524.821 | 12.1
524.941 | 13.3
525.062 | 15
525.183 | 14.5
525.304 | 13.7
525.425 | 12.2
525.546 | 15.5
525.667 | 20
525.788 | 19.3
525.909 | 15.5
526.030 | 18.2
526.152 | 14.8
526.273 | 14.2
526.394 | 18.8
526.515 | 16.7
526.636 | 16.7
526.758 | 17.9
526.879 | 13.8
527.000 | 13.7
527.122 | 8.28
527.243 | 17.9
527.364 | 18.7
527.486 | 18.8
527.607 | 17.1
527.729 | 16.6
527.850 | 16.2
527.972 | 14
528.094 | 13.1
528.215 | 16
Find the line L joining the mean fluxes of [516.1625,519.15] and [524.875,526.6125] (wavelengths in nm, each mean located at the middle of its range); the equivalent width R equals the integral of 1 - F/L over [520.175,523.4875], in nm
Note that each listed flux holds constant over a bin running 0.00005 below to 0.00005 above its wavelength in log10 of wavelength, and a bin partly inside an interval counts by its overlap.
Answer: 0.16 nm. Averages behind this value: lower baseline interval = 16.2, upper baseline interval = 15.8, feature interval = 15.2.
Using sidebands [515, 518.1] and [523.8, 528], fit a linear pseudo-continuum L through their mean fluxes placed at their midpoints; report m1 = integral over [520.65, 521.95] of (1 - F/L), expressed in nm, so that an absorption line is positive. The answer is 0.11 nm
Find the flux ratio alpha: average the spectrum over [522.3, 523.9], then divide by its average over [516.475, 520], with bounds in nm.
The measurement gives 1.0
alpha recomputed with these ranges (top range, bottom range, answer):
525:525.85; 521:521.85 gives 1.05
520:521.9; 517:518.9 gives 0.98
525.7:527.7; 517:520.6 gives 1.09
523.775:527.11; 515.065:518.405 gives 0.93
